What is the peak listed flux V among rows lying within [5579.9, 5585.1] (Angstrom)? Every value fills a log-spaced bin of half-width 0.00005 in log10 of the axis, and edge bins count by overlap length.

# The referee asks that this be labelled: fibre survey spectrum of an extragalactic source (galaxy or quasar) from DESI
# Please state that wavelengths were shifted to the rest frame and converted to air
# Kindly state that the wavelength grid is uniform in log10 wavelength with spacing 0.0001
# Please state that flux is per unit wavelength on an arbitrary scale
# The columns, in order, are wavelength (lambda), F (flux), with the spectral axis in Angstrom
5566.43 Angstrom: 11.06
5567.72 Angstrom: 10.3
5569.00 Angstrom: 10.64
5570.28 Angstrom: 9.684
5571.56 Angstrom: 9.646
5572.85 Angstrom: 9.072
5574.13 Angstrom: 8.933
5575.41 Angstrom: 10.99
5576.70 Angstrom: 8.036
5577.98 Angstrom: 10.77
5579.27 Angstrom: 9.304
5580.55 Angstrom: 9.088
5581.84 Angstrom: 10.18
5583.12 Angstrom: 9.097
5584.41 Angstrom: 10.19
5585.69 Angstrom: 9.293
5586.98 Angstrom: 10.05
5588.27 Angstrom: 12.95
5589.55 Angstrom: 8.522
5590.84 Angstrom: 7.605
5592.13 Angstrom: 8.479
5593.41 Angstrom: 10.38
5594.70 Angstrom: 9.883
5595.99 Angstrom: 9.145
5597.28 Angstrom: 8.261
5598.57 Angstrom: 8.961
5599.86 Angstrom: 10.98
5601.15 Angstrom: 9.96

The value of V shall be 10.19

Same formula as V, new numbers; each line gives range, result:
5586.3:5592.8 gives 12.95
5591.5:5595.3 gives 10.38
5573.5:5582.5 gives 10.99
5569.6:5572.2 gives 9.684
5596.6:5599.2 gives 8.961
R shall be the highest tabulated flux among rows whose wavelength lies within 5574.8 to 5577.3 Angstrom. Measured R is 10.99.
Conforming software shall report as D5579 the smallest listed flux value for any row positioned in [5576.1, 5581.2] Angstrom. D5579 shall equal 8.036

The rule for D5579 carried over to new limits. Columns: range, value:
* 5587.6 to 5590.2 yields 8.522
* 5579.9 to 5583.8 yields 9.088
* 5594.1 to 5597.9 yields 8.261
